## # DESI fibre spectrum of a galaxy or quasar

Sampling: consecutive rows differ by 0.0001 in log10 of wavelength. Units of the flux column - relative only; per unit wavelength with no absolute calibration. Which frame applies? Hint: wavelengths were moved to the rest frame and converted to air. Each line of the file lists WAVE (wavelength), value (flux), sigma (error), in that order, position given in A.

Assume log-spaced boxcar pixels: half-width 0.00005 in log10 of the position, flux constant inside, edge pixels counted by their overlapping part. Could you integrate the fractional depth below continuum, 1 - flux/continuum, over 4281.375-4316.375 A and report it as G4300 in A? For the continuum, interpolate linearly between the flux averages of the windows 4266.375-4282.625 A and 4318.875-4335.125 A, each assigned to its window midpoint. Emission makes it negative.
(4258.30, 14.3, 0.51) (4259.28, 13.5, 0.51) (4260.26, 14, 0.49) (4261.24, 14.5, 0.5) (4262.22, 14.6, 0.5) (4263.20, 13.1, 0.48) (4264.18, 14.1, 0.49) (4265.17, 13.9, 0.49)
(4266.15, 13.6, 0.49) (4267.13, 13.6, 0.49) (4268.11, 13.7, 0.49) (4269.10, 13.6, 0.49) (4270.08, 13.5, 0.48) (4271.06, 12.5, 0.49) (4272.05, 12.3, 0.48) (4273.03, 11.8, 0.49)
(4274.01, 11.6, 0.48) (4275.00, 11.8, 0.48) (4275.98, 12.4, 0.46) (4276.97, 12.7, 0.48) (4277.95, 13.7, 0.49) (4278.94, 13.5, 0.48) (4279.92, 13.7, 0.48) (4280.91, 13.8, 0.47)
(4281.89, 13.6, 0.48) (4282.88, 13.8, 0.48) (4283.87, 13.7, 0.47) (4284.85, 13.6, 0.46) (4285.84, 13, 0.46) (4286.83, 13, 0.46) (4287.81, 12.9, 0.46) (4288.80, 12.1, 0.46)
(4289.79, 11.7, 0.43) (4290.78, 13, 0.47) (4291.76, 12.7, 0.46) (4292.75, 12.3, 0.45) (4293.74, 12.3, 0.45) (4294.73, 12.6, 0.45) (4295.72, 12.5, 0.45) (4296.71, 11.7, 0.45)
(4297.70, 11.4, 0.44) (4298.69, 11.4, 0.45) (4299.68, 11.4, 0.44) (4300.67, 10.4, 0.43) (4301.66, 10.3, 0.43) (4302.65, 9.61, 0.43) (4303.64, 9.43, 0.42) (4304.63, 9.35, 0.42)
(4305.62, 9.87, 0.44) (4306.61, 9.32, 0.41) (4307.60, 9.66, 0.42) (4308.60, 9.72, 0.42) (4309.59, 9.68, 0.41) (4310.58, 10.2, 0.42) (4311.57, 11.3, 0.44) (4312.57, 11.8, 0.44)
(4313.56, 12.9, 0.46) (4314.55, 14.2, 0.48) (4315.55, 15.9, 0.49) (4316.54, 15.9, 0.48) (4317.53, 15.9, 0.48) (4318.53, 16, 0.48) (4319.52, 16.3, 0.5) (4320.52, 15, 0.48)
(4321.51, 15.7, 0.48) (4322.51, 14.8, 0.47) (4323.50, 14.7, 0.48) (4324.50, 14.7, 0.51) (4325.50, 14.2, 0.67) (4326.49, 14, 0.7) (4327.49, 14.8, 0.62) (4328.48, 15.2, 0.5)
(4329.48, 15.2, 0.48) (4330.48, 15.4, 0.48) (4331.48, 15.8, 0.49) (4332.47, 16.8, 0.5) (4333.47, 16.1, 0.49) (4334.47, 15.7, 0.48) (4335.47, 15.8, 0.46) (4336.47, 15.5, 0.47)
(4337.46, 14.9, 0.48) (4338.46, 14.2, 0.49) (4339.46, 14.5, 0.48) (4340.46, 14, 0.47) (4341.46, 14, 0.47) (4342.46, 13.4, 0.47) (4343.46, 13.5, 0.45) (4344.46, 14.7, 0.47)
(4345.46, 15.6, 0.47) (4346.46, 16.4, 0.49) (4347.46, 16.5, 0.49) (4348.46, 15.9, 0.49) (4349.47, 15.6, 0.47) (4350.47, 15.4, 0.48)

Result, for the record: 5.52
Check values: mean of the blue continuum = 13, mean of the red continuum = 15.3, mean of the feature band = 11.8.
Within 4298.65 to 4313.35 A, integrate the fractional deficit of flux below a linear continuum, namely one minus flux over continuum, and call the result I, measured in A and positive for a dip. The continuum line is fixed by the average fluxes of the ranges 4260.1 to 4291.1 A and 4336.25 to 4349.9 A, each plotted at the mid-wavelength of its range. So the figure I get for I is 3.9 A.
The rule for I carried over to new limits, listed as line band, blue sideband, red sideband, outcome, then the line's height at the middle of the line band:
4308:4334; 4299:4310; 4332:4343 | -3.8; 12.4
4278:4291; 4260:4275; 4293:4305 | -1.2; 12.1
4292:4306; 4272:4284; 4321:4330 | 2.7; 13.8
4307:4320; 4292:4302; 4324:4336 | 0.5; 13.5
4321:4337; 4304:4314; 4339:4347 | -3.1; 12.8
